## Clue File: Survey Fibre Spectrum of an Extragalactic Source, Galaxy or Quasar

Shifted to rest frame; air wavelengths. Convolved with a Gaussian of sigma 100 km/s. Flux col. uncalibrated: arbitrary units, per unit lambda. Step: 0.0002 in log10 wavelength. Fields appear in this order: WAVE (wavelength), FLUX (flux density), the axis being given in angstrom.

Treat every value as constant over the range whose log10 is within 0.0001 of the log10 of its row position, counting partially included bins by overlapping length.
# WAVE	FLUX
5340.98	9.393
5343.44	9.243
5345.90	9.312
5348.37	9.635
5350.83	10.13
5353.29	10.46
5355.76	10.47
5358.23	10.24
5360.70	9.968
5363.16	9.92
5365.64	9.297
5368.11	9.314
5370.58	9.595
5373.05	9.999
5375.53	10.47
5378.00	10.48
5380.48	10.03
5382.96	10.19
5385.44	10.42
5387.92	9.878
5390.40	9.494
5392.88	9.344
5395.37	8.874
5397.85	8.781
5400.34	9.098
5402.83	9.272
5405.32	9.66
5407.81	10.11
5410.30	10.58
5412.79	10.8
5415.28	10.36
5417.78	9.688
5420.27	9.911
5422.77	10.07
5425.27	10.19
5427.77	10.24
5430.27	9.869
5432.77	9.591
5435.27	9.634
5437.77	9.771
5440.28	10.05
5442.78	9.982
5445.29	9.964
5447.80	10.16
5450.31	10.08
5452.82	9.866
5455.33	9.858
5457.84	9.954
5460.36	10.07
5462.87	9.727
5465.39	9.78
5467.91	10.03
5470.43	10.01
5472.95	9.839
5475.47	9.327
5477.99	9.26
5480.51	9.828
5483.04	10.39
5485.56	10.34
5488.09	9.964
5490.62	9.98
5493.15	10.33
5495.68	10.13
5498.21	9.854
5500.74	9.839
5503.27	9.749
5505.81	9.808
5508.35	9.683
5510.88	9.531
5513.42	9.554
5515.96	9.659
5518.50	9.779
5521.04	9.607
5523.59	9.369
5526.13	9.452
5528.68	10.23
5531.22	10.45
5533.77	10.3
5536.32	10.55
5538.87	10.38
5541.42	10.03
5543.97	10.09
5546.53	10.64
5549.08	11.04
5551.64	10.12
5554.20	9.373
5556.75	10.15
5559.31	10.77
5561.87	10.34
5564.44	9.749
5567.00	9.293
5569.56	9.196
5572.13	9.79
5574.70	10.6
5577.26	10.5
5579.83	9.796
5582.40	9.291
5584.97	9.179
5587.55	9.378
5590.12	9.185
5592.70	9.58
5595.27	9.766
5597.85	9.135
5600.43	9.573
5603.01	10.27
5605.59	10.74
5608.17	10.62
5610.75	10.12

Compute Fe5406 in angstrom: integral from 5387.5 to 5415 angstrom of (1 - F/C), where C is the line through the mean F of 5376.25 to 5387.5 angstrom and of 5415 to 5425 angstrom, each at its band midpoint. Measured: 1.29 angstrom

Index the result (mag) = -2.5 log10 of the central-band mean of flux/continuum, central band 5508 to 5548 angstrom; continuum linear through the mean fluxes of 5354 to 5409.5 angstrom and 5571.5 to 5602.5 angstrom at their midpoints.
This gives -0.031 mag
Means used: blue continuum 9.78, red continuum 9.66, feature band 9.97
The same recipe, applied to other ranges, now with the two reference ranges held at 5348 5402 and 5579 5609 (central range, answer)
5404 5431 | -0.037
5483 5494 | -0.046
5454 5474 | -0.015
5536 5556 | -0.059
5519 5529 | 0.013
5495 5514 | -0.002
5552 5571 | -0.015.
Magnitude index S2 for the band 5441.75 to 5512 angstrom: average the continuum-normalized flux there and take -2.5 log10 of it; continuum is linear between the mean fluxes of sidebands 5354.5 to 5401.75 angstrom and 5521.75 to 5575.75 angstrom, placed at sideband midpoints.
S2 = 0.01 mag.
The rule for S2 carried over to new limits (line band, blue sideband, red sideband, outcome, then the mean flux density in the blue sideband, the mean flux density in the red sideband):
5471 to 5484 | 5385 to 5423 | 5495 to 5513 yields 0.00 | 9.75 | 9.78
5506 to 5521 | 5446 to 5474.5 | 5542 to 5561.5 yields 0.05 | 9.94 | 10.3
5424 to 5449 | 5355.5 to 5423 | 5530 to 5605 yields -0.01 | 9.86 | 9.95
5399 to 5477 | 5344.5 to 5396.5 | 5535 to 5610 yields 0.00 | 9.88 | 9.97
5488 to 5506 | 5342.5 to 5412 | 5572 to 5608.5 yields -0.02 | 9.8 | 9.81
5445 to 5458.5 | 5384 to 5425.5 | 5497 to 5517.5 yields -0.03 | 9.79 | 9.71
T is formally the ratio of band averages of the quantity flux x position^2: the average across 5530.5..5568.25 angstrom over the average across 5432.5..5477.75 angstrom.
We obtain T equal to 1.1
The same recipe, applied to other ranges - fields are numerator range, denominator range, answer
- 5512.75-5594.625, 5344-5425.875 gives 1.07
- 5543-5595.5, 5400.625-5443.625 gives 1.05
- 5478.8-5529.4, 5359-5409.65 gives 1.06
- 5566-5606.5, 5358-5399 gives 1.07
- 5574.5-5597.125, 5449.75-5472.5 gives 1.02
